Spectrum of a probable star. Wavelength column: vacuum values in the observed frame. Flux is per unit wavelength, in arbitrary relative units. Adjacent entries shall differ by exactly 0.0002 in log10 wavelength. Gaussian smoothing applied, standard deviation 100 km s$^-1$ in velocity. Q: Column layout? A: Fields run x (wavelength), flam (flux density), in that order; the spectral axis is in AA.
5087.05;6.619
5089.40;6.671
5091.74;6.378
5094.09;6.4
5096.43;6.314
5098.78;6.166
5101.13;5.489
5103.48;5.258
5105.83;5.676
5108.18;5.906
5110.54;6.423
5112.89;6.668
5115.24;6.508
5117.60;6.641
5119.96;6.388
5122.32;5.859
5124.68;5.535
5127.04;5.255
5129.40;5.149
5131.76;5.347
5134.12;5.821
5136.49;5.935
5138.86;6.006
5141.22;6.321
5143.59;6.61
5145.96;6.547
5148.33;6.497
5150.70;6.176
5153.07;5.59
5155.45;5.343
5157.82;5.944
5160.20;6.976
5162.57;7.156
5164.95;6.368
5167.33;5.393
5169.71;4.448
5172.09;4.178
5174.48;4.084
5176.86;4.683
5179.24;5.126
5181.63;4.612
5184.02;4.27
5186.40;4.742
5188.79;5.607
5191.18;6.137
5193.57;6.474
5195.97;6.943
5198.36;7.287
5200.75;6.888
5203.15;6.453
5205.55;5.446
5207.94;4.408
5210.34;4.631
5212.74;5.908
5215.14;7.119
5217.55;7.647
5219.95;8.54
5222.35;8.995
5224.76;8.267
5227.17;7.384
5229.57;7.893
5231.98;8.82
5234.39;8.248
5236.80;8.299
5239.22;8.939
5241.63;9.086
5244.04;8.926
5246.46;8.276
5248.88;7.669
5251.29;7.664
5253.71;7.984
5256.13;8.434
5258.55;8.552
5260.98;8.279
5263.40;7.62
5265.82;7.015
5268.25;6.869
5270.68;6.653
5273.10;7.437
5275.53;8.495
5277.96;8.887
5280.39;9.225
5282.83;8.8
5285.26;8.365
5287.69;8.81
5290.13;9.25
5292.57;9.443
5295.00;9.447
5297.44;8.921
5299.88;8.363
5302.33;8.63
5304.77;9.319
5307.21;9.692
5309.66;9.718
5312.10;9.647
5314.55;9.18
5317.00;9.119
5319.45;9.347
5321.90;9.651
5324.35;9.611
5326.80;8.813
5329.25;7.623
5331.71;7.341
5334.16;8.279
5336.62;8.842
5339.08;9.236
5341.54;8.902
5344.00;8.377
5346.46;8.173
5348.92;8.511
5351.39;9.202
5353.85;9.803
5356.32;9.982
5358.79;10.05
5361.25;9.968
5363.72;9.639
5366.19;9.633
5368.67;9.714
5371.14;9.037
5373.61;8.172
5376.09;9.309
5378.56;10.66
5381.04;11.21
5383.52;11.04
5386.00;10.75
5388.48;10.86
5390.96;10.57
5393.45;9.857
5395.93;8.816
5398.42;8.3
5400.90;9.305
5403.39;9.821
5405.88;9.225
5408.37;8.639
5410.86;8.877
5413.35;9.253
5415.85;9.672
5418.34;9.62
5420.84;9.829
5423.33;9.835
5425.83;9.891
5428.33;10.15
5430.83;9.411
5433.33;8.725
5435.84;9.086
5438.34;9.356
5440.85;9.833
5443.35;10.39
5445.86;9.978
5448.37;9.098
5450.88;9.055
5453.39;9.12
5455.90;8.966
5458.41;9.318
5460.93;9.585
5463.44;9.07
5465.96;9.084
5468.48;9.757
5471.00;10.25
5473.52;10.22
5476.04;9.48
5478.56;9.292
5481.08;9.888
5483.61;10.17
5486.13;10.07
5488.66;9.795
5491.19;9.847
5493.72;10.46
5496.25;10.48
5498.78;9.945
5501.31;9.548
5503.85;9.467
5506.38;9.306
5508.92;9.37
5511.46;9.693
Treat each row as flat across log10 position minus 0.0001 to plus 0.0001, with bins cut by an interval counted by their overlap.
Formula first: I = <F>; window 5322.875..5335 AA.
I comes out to 8.37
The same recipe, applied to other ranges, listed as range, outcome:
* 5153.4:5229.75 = 6.08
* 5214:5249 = 8.29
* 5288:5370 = 9.13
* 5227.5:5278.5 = 8.07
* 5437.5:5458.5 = 9.47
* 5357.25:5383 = 9.78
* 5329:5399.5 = 9.4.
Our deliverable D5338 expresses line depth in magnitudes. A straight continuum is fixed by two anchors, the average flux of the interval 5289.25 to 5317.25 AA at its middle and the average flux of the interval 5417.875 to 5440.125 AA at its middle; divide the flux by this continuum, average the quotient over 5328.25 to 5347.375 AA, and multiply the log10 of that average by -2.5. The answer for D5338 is 0.118 mag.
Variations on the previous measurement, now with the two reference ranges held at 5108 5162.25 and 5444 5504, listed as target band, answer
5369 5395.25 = -0.16 mag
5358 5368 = -0.16 mag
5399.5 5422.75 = -0.04 mag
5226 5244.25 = -0.18 mag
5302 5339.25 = -0.12 mag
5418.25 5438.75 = -0.04 mag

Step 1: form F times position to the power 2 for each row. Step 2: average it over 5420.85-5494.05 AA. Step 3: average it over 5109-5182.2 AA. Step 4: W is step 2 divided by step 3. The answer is 1.87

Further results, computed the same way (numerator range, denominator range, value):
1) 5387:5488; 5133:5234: 1.69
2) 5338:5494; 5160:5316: 1.37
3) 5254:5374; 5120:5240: 1.49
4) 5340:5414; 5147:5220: 1.77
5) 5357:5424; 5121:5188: 1.90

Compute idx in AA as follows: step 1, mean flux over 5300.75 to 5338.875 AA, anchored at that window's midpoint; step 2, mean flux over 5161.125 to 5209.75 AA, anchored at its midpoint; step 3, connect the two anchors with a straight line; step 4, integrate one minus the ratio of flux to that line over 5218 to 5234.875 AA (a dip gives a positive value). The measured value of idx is -4.4 AA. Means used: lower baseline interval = 5.53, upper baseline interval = 8.99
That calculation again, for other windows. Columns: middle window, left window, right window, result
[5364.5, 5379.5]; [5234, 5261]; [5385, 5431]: -0.11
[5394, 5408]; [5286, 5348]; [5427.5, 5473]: 0.25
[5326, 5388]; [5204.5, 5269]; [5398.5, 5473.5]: -3.95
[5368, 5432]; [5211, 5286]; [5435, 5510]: -3.92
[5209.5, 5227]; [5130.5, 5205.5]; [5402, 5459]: -2.30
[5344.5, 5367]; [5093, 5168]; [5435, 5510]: -2.61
